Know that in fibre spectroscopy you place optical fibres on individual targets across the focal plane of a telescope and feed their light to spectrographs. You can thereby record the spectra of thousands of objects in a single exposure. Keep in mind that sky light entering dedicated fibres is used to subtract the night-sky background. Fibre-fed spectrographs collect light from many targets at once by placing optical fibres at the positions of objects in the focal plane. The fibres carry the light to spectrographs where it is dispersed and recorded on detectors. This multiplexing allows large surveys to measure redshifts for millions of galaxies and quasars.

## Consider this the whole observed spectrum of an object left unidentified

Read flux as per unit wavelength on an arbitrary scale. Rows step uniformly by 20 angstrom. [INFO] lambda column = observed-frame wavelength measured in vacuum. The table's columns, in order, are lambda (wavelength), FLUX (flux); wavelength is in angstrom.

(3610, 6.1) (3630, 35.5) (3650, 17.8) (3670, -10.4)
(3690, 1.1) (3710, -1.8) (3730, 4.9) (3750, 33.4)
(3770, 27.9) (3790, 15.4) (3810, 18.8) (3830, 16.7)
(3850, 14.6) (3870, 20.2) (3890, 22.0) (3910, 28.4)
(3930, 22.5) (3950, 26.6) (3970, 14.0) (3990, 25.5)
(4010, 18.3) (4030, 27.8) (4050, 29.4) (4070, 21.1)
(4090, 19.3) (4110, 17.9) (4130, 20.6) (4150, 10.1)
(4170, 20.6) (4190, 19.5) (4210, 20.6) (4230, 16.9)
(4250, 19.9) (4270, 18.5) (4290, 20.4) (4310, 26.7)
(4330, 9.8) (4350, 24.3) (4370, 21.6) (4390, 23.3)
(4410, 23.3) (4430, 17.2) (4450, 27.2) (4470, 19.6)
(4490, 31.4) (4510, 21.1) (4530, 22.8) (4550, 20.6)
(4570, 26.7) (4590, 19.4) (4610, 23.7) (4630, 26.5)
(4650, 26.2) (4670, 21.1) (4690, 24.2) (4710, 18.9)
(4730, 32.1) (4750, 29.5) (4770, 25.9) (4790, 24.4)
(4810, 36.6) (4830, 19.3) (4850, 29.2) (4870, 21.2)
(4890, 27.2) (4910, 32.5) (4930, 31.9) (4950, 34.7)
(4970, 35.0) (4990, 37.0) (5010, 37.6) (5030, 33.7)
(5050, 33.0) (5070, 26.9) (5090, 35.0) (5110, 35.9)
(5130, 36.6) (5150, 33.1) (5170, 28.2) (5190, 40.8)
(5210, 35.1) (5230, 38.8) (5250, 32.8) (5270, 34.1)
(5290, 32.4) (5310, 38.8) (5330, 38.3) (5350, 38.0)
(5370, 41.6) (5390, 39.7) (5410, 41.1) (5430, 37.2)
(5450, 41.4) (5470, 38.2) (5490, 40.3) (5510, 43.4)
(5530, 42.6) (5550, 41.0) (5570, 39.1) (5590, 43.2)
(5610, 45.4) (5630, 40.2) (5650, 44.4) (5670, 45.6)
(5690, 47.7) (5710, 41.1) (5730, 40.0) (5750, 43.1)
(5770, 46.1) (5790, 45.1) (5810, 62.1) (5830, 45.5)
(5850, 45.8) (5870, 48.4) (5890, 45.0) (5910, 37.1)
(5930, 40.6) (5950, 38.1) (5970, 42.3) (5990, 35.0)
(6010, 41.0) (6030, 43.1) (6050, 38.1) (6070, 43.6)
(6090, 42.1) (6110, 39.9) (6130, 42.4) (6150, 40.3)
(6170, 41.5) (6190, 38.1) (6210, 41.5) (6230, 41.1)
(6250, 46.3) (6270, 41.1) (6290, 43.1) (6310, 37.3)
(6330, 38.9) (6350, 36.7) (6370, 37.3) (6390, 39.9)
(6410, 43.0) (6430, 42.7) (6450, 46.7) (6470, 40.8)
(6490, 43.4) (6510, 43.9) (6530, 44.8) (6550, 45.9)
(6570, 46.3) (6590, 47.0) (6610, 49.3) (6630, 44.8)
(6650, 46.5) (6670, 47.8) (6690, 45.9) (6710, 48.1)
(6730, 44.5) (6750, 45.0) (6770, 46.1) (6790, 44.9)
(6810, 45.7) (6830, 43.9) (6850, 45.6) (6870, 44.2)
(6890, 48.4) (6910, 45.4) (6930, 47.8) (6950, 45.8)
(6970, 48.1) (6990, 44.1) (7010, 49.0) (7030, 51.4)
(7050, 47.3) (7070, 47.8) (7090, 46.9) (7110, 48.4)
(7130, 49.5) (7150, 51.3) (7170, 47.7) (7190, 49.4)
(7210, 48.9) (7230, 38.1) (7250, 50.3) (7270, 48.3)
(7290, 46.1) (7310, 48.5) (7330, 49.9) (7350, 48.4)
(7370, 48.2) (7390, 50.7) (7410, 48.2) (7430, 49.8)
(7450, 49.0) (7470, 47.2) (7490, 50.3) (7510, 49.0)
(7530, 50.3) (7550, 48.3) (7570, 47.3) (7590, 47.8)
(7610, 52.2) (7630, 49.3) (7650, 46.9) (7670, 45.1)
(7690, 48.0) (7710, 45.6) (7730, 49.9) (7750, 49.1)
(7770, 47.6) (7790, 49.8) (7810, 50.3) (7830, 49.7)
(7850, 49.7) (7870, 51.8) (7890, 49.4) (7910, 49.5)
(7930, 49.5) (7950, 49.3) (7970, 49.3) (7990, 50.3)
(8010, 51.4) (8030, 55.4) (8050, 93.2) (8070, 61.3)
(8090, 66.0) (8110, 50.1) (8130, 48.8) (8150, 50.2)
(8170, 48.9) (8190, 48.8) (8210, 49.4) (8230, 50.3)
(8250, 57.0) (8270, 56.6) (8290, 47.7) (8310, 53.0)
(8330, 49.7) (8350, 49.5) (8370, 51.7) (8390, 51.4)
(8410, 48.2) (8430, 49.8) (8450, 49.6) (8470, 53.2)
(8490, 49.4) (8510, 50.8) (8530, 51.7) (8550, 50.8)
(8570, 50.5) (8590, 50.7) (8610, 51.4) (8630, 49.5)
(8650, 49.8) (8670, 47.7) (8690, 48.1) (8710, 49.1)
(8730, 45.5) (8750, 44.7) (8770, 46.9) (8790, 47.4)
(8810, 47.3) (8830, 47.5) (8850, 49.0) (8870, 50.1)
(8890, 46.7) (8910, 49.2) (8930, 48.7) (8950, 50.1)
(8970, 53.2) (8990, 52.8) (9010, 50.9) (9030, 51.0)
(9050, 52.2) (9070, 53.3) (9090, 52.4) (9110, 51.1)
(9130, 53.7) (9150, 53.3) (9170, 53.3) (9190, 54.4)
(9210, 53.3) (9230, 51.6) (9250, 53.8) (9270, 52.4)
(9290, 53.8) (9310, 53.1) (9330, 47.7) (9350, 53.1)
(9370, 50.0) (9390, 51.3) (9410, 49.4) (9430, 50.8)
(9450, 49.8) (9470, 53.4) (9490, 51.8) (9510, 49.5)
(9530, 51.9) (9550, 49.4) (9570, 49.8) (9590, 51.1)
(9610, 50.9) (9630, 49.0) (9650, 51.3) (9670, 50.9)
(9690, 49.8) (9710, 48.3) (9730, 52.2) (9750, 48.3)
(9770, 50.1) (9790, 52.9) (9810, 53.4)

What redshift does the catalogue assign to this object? 0.23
